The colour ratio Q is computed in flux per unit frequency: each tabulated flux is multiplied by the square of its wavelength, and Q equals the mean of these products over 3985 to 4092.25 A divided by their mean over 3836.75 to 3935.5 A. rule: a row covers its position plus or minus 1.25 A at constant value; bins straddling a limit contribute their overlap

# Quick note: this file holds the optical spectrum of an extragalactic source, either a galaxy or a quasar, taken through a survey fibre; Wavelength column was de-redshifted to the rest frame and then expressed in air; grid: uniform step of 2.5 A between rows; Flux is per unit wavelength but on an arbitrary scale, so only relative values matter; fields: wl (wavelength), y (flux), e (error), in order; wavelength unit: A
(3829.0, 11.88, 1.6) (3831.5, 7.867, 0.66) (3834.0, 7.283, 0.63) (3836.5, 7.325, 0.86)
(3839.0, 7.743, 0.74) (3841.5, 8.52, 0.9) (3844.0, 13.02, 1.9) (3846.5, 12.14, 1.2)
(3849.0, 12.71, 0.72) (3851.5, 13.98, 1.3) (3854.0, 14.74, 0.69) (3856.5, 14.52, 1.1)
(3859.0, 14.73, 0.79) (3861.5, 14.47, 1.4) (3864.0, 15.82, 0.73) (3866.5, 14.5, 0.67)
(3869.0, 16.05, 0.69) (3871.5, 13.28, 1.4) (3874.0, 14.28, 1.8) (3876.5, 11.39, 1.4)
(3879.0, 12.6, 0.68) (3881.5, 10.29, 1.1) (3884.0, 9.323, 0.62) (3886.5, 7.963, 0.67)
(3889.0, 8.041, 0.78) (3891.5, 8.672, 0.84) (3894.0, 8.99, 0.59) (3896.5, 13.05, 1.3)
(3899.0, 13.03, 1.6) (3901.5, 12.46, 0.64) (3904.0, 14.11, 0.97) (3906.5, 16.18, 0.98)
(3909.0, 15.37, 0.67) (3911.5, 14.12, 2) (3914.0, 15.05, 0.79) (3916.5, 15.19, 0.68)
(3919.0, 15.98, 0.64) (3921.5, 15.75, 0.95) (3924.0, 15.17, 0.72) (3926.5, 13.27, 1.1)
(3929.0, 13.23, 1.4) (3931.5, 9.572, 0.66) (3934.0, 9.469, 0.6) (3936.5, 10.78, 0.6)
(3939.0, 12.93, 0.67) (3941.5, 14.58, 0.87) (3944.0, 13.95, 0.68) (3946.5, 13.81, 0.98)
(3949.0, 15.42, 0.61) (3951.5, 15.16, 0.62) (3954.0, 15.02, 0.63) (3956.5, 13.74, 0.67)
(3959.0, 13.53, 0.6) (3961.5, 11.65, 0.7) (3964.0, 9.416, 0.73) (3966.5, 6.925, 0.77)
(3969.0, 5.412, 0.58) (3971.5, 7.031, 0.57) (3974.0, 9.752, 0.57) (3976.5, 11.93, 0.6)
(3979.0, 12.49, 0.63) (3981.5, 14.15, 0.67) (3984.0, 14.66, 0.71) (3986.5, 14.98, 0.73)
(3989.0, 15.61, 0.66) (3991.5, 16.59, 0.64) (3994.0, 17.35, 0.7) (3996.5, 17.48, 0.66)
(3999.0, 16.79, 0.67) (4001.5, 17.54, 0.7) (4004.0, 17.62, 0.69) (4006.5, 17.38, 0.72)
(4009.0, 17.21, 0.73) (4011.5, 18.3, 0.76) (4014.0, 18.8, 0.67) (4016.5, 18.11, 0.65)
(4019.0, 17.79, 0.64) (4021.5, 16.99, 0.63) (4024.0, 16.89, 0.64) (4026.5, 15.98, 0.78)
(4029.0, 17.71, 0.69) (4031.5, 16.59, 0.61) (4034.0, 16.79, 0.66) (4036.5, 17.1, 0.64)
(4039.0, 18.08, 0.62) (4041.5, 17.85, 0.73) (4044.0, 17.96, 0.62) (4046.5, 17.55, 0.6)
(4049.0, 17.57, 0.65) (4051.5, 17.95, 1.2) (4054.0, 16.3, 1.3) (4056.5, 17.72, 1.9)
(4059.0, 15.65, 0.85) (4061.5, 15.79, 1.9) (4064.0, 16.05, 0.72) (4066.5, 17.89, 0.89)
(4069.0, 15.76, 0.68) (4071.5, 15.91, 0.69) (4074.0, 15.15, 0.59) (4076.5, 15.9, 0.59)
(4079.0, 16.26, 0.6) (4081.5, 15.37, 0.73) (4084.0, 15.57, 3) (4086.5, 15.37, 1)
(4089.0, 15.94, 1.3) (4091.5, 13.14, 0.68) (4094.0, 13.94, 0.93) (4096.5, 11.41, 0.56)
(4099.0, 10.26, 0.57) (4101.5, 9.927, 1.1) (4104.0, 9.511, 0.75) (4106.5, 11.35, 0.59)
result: 1.42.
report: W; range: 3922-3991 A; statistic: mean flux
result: 12.4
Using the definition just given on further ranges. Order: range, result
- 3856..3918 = 12.9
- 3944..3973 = 11.6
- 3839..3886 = 12.9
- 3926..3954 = 13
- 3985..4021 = 17.2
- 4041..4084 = 16.6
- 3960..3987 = 10.7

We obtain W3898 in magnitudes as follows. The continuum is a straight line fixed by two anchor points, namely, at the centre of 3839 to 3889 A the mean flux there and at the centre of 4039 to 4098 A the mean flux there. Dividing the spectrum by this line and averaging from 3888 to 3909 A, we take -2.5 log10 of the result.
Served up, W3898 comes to 0.10 mag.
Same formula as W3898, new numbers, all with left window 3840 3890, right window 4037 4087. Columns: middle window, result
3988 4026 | -0.12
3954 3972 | 0.39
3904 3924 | -0.13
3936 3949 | 0.05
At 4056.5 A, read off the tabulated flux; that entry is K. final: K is 17.72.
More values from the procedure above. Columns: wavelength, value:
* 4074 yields 15.15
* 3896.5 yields 13.05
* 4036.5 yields 17.1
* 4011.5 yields 18.3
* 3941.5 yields 14.58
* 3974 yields 9.752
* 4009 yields 17.21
